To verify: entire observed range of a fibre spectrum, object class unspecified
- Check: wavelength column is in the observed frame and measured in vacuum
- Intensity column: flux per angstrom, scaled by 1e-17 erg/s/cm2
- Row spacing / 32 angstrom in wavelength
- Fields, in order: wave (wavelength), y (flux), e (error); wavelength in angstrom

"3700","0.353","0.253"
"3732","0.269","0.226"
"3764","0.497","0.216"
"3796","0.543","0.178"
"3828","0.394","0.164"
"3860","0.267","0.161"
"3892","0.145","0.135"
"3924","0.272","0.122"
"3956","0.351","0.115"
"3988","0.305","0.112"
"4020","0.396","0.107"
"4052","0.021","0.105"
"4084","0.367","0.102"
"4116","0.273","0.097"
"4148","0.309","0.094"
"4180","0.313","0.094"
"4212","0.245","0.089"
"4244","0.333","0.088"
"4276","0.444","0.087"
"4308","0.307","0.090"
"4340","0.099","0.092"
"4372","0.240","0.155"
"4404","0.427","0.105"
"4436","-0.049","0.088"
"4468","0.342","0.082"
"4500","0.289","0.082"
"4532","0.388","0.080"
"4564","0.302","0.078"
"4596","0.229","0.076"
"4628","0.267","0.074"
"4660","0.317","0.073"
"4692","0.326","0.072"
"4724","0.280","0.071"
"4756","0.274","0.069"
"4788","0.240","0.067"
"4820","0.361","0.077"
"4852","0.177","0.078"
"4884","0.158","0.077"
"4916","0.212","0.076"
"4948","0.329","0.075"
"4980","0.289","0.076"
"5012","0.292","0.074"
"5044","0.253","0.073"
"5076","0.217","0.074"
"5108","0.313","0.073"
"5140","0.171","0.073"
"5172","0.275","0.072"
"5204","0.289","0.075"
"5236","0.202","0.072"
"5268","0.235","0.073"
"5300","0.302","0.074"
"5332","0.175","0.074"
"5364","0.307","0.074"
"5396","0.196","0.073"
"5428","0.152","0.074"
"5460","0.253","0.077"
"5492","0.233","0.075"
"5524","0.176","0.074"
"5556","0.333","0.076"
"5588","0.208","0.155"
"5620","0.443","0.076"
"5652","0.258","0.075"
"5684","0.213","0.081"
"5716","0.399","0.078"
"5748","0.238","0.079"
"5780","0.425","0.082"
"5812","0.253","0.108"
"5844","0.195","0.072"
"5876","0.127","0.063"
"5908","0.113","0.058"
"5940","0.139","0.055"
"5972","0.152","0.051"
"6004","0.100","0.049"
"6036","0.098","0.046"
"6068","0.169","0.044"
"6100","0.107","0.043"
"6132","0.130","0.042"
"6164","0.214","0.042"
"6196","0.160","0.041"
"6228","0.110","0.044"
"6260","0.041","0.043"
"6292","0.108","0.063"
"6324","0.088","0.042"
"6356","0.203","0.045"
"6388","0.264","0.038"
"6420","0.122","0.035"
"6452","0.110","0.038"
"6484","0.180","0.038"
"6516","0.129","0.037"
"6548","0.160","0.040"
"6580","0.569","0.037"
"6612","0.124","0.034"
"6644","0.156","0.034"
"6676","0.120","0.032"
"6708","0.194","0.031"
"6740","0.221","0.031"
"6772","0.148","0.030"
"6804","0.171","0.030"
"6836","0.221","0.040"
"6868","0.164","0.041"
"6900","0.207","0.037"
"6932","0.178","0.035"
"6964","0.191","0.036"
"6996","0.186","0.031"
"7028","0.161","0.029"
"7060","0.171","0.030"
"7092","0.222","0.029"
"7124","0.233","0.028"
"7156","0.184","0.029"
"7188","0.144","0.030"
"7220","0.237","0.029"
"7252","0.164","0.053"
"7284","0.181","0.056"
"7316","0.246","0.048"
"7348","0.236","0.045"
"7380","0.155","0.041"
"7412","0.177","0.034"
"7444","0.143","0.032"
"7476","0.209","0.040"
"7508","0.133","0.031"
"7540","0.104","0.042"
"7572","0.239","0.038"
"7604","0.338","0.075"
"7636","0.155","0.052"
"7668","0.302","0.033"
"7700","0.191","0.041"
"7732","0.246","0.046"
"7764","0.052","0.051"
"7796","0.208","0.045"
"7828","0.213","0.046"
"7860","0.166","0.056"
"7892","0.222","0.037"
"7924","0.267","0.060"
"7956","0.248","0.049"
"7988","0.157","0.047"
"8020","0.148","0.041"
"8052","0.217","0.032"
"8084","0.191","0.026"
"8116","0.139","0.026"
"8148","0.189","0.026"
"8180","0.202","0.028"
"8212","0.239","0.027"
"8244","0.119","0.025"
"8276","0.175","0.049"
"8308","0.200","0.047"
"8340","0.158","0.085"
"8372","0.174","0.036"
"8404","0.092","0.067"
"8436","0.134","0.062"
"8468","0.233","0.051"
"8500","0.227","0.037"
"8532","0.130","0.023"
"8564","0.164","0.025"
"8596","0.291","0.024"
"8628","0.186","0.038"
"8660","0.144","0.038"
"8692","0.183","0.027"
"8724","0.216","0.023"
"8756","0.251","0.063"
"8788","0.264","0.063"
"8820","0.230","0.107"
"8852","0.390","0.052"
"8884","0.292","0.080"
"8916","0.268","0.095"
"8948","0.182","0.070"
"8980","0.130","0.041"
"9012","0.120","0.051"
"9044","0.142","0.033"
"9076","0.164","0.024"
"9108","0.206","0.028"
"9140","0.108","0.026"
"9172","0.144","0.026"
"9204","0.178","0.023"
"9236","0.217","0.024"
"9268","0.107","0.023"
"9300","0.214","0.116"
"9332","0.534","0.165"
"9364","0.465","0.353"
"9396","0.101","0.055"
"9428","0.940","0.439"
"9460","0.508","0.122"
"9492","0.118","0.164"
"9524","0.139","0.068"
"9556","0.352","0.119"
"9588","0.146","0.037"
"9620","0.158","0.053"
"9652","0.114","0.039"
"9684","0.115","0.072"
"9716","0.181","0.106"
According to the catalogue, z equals 0.768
